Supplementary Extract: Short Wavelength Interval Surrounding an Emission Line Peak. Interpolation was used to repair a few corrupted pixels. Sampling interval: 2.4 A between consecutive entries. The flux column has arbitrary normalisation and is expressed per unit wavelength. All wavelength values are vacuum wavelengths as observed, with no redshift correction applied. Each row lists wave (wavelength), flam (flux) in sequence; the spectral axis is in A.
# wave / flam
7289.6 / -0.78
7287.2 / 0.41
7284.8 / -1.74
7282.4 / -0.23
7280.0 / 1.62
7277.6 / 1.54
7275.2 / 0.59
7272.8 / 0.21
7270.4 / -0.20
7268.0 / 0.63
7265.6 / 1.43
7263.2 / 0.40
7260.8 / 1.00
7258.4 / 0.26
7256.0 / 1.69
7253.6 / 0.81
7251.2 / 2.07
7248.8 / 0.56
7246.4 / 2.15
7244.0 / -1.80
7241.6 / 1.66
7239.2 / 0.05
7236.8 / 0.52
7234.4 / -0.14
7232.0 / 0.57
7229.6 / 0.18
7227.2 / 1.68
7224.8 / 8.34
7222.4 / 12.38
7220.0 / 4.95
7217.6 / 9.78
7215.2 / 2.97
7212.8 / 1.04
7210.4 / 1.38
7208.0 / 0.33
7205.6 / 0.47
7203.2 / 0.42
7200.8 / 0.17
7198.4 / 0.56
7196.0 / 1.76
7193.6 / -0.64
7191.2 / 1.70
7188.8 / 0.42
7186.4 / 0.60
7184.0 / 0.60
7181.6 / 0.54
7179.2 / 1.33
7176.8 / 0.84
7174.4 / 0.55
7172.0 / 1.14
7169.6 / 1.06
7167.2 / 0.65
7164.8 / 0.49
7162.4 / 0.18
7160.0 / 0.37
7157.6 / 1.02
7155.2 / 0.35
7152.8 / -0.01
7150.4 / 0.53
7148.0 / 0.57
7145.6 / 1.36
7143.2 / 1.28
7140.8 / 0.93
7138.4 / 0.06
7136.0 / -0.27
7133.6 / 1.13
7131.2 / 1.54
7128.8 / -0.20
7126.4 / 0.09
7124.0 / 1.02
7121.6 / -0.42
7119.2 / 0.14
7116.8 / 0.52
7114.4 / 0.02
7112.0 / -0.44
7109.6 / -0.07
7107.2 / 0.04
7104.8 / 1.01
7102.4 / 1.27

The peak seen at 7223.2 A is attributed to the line [O II]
